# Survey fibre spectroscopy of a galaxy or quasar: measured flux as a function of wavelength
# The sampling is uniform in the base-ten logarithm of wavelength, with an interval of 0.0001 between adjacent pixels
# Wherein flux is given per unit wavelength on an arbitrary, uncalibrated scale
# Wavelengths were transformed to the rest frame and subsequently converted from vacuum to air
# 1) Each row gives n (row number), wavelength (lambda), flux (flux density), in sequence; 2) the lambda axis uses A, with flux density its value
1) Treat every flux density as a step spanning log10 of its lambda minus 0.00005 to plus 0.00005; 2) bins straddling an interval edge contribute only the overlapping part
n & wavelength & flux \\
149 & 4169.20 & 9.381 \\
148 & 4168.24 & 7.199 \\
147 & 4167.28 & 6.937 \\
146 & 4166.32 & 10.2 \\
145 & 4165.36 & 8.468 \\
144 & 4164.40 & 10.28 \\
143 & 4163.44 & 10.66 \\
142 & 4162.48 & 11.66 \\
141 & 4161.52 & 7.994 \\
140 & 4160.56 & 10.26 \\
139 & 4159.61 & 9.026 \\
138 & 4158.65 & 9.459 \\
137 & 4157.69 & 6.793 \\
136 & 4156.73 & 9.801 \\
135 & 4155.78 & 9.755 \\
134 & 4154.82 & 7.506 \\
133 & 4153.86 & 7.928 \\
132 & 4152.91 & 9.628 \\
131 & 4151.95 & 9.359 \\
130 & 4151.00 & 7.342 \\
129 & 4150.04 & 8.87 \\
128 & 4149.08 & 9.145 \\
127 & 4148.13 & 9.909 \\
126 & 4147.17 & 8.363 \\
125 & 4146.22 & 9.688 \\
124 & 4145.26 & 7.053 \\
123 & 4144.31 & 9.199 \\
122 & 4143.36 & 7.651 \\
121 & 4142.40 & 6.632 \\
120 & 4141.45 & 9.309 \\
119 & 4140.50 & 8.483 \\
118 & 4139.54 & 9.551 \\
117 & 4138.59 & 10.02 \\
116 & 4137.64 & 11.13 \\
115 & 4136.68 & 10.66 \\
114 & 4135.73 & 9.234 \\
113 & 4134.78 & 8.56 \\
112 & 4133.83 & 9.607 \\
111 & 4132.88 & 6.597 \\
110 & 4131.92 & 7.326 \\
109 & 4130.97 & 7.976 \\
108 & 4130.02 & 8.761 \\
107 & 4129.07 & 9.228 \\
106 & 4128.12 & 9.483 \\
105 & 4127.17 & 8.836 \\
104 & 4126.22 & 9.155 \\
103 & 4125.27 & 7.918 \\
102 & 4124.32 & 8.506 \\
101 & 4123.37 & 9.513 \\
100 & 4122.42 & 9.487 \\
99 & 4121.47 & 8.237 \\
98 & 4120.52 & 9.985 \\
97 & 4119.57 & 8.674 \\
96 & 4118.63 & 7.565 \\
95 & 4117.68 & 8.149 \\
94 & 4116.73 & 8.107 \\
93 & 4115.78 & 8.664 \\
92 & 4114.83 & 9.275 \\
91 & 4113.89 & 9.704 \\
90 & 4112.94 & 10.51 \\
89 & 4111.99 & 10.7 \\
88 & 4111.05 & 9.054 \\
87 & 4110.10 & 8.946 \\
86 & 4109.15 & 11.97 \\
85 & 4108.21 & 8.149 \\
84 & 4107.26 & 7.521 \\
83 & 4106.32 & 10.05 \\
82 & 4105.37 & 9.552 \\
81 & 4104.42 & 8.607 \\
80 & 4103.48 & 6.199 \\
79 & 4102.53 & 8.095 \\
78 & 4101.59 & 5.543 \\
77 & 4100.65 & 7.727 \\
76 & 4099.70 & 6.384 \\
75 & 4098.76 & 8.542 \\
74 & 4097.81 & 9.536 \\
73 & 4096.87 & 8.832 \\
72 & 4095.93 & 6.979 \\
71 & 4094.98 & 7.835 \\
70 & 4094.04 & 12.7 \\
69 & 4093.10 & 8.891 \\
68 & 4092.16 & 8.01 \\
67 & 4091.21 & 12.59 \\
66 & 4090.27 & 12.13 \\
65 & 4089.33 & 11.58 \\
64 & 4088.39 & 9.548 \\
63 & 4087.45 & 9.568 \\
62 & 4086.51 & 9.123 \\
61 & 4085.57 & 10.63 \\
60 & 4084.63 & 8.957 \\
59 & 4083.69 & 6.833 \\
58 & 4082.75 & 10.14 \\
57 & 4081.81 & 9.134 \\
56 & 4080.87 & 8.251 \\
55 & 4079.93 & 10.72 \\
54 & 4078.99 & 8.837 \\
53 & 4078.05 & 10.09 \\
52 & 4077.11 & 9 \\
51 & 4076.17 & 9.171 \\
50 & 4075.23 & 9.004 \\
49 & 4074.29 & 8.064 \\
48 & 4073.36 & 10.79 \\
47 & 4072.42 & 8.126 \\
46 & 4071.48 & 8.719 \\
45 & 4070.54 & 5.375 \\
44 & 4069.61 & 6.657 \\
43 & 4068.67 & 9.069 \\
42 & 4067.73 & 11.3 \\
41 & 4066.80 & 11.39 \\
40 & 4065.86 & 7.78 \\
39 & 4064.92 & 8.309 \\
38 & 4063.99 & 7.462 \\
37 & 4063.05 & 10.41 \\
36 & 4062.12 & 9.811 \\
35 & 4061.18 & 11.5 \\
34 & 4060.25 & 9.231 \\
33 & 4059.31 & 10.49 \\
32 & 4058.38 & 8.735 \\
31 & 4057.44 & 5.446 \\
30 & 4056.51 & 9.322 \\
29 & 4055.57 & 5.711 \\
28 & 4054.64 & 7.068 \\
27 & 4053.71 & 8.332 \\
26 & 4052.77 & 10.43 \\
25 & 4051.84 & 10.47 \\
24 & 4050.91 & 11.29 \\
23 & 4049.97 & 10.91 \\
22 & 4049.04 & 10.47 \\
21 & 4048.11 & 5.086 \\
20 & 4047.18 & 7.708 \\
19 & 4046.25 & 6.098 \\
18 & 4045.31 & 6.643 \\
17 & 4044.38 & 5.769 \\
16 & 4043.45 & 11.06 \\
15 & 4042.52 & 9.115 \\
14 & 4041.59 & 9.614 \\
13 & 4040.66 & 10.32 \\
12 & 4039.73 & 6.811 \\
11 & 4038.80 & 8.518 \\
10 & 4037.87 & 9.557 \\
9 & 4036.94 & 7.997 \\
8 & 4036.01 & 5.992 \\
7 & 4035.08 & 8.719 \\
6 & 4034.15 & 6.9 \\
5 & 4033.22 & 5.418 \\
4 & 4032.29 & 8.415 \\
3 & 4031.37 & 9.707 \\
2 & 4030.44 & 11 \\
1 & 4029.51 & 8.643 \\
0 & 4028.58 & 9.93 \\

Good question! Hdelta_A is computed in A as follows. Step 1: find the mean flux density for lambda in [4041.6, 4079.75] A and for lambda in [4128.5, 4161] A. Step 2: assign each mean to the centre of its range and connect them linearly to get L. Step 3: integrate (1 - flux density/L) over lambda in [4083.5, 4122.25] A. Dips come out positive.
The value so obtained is -1.0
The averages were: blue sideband 8.78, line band 9.04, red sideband 8.82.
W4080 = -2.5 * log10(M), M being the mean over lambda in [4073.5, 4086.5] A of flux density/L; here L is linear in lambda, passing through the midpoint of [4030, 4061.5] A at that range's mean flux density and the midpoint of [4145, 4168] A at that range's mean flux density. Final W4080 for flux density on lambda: -0.06 mag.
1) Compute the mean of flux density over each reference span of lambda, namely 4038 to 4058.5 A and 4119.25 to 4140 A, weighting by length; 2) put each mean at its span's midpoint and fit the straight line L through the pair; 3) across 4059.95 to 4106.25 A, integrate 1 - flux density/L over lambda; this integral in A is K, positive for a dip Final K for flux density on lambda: -2.0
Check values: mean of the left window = 8.42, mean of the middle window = 9.04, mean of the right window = 9.02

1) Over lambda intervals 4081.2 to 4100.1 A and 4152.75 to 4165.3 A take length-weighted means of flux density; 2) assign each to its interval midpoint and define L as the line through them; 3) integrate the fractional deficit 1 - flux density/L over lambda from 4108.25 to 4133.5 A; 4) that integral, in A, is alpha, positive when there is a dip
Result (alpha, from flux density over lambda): 1.12 A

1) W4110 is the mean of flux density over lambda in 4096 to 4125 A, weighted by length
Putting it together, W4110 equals 8.7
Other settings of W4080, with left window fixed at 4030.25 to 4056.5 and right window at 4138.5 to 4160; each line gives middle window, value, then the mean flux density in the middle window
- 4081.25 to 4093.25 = -0.152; 9.8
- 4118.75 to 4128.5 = -0.038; 8.93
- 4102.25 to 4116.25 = -0.070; 9.15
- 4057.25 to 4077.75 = -0.063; 8.96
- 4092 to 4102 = 0.031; 8.3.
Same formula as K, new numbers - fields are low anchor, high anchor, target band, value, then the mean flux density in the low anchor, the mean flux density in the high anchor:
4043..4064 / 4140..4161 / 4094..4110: 0.6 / 8.7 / 8.69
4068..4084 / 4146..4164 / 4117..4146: 0.8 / 8.75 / 9.11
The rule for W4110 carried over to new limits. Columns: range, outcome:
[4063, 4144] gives 8.96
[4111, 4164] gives 8.96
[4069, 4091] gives 9.19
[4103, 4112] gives 8.99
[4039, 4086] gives 8.83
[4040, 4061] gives 8.63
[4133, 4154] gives 8.95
